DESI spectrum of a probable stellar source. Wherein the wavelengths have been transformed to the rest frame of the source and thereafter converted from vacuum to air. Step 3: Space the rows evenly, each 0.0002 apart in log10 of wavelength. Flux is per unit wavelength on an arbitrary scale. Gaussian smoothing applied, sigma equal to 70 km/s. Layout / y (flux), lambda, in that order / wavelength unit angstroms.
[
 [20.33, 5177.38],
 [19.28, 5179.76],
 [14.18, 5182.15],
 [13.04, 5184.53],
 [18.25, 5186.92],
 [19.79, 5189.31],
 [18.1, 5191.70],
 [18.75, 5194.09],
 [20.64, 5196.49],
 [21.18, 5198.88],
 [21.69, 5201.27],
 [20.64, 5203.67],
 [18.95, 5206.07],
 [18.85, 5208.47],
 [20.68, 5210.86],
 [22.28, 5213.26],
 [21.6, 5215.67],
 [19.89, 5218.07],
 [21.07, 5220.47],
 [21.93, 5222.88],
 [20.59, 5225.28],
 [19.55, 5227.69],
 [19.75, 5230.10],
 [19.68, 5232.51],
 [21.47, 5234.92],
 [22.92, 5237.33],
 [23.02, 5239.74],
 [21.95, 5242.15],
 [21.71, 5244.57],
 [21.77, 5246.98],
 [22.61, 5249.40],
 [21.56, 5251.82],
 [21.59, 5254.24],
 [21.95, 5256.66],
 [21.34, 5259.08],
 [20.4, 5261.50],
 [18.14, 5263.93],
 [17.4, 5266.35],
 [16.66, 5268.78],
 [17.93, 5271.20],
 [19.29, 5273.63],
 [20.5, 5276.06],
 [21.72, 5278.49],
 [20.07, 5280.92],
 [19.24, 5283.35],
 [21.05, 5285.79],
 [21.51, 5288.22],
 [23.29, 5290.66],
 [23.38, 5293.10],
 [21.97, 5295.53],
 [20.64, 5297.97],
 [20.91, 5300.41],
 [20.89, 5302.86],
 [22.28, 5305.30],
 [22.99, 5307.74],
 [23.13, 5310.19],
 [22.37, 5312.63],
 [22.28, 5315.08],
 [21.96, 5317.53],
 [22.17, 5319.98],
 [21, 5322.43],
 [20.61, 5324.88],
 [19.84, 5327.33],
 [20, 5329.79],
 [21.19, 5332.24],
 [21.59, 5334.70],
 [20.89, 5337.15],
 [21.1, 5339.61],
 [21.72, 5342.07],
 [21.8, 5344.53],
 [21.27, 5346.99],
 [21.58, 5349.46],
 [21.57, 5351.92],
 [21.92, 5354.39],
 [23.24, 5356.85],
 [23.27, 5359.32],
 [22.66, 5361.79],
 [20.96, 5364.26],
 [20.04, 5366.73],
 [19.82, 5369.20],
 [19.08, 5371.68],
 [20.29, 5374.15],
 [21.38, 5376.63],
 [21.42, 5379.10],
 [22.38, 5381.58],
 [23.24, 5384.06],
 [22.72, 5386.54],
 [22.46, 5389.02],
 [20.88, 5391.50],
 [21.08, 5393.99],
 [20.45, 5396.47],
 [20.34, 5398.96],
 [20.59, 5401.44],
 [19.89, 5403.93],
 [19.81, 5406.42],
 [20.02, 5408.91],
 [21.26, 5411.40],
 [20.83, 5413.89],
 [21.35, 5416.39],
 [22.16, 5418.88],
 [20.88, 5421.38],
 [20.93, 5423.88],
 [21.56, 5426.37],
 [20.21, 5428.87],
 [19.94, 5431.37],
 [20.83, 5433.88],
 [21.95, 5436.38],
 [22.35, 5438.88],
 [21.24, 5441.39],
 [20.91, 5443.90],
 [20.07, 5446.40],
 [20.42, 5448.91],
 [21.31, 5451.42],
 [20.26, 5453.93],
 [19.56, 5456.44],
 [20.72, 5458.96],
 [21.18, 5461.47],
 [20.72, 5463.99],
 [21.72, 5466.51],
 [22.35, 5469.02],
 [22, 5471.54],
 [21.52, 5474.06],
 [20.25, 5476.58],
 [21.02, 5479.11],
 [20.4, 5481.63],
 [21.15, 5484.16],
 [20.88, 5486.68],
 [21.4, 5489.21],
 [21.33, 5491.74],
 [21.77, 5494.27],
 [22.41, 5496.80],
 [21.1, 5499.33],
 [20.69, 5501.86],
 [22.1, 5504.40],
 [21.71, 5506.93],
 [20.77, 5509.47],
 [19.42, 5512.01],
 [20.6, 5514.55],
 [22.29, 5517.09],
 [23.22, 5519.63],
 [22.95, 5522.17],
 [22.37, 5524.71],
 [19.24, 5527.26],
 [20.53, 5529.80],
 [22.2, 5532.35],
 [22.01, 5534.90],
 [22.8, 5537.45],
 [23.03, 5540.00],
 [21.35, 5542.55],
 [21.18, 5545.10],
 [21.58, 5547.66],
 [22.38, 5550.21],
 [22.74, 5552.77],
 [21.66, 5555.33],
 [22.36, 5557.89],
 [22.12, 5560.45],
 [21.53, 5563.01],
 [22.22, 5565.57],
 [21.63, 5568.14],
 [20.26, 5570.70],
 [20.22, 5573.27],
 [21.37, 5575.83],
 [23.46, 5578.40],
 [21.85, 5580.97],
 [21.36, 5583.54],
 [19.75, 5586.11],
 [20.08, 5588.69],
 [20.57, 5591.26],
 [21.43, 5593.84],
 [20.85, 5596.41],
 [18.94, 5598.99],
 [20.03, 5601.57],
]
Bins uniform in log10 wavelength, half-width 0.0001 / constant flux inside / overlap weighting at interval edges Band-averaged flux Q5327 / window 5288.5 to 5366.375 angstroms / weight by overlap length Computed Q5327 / 21.7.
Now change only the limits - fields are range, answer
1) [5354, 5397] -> 21.5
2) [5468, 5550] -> 21.5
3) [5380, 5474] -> 21.1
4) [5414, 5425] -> 21.3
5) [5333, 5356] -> 21.5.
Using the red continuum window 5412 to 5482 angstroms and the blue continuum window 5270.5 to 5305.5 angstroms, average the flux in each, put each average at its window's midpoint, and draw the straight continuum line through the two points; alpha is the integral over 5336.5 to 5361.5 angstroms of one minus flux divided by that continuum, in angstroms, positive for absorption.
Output -1.06 angstroms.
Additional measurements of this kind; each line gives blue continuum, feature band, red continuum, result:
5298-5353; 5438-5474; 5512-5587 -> 0.9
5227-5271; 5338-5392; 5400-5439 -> -2.0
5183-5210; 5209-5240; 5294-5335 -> -2.2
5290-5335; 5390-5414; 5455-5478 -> 0.9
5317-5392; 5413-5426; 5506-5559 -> 0.2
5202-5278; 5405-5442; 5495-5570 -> 0.5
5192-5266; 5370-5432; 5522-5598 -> 0.6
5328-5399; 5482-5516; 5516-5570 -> 1.0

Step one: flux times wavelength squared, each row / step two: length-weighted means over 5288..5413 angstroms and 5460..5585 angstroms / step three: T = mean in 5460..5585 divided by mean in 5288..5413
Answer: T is 1.1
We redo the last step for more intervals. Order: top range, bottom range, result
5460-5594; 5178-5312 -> 1.16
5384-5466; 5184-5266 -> 1.10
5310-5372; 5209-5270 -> 1.07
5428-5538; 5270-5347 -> 1.06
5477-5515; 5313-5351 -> 1.05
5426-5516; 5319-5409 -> 1.03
